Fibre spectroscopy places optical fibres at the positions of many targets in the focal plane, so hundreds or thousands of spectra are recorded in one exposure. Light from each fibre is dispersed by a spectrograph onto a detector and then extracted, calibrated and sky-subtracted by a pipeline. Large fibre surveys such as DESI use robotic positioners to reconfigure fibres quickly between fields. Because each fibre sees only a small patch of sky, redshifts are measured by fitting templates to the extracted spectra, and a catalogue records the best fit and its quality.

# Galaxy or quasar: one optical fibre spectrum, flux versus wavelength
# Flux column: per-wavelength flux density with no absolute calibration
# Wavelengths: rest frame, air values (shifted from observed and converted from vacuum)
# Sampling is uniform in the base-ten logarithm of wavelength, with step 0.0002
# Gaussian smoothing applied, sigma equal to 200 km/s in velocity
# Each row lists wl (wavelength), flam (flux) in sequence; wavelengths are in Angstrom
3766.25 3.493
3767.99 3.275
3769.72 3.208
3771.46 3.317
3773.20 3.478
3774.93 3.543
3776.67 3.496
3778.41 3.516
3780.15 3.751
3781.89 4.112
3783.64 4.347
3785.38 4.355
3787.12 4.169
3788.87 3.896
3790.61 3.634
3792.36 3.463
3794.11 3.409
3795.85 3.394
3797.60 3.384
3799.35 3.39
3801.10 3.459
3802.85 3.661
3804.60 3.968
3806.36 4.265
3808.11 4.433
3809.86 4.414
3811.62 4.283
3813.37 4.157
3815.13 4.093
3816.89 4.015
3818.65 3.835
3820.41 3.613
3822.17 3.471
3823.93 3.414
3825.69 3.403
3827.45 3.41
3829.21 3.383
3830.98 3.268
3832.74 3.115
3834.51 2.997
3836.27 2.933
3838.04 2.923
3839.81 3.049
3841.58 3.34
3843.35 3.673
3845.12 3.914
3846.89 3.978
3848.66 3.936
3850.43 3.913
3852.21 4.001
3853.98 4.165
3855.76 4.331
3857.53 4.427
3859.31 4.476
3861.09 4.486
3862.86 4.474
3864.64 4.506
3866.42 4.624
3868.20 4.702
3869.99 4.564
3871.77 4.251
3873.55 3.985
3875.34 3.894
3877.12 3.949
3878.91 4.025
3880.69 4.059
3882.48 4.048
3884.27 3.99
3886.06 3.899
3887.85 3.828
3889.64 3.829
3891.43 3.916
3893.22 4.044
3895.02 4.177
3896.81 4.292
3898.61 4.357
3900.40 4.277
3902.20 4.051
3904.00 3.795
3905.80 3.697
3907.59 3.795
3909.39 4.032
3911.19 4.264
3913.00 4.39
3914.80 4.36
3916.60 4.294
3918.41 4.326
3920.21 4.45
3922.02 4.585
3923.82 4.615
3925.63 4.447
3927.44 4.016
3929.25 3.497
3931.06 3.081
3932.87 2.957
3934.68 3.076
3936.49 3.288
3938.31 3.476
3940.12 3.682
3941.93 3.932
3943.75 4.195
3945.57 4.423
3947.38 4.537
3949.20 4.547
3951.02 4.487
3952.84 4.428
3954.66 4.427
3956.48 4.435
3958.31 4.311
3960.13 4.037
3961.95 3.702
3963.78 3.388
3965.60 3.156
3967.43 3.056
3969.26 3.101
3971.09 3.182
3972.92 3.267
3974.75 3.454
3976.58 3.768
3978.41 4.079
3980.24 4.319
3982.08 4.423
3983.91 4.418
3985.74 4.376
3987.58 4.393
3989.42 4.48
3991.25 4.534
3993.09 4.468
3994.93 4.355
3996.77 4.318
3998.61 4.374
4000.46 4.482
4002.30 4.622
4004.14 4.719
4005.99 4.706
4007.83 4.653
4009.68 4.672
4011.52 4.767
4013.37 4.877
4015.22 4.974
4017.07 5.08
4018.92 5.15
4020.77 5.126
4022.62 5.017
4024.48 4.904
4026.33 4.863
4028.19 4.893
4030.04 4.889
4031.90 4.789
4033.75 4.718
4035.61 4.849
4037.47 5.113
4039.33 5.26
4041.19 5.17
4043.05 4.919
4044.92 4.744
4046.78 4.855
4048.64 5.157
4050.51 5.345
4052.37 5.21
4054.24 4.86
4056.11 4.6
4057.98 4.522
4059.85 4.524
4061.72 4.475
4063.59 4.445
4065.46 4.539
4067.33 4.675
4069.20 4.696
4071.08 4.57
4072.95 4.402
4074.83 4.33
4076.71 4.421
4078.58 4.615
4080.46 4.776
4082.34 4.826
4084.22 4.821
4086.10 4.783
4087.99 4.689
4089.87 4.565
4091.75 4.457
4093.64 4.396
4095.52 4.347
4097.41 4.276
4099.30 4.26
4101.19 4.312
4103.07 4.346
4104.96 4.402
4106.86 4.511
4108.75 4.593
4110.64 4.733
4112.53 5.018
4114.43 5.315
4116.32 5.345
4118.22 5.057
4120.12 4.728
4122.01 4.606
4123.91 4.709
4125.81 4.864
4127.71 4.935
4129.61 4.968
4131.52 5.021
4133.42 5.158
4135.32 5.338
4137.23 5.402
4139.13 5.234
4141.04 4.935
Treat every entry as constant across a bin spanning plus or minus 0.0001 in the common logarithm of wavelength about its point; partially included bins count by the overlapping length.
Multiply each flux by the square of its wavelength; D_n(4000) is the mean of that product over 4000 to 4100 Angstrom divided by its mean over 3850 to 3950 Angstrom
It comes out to 1.25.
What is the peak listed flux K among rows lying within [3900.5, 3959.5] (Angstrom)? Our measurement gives 4.615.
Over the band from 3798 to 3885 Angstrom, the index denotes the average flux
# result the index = 3.89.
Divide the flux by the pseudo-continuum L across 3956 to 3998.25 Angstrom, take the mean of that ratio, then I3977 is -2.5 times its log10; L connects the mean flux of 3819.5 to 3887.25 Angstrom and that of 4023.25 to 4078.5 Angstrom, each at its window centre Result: 0.12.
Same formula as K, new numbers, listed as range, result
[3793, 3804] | 3.661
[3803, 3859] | 4.433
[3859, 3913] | 4.702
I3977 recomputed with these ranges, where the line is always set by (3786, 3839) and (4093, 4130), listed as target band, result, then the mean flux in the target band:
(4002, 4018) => -0.110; 4.79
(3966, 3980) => 0.215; 3.45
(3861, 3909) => -0.062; 4.12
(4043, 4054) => -0.130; 5.04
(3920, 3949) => 0.048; 3.89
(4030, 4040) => -0.119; 4.93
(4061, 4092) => -0.008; 4.6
